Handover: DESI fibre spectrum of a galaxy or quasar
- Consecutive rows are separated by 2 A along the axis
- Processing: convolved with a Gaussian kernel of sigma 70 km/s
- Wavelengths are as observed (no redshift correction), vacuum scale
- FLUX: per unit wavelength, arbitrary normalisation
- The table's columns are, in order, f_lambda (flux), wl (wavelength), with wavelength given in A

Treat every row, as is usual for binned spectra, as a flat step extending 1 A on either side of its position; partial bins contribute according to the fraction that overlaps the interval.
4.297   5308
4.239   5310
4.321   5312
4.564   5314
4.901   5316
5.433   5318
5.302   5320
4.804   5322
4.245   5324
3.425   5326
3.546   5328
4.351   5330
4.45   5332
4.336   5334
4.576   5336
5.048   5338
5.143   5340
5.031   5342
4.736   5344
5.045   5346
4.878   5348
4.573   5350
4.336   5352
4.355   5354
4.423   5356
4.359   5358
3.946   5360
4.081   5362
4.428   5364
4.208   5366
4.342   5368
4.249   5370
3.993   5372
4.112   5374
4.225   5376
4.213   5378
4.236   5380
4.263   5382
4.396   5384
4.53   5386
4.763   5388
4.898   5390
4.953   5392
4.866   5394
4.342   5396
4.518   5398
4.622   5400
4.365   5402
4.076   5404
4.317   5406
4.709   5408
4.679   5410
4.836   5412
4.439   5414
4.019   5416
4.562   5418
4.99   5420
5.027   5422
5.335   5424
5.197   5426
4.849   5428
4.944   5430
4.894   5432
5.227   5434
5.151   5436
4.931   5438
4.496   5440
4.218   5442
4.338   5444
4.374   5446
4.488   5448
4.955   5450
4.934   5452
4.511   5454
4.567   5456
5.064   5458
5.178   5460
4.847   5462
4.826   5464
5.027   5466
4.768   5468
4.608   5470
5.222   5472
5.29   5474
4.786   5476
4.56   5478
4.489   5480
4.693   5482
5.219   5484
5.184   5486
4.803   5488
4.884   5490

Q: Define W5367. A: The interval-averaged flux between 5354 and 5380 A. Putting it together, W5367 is 4.22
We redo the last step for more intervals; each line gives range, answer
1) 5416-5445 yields 4.84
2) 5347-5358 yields 4.5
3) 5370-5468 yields 4.65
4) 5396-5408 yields 4.4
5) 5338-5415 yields 4.49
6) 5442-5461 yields 4.69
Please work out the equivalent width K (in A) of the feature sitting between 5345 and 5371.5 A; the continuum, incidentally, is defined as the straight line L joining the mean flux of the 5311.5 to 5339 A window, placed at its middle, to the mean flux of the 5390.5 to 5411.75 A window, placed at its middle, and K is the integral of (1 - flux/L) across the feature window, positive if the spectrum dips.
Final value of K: 0.9 A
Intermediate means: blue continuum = 4.53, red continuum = 4.56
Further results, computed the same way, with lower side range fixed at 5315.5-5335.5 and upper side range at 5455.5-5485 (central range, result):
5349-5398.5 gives 2.4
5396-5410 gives 0.7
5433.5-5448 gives 0.5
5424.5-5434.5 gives -0.5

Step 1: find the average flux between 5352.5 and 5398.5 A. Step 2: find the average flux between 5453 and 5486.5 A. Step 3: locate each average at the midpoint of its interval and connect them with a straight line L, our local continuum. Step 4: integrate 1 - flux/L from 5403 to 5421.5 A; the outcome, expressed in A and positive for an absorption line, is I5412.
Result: 0.2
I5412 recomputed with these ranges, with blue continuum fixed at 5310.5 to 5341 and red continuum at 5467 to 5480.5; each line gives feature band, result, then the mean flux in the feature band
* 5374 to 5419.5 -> 1.9 A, 4.49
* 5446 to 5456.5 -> 0.3 A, 4.67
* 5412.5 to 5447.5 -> -0.1 A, 4.76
